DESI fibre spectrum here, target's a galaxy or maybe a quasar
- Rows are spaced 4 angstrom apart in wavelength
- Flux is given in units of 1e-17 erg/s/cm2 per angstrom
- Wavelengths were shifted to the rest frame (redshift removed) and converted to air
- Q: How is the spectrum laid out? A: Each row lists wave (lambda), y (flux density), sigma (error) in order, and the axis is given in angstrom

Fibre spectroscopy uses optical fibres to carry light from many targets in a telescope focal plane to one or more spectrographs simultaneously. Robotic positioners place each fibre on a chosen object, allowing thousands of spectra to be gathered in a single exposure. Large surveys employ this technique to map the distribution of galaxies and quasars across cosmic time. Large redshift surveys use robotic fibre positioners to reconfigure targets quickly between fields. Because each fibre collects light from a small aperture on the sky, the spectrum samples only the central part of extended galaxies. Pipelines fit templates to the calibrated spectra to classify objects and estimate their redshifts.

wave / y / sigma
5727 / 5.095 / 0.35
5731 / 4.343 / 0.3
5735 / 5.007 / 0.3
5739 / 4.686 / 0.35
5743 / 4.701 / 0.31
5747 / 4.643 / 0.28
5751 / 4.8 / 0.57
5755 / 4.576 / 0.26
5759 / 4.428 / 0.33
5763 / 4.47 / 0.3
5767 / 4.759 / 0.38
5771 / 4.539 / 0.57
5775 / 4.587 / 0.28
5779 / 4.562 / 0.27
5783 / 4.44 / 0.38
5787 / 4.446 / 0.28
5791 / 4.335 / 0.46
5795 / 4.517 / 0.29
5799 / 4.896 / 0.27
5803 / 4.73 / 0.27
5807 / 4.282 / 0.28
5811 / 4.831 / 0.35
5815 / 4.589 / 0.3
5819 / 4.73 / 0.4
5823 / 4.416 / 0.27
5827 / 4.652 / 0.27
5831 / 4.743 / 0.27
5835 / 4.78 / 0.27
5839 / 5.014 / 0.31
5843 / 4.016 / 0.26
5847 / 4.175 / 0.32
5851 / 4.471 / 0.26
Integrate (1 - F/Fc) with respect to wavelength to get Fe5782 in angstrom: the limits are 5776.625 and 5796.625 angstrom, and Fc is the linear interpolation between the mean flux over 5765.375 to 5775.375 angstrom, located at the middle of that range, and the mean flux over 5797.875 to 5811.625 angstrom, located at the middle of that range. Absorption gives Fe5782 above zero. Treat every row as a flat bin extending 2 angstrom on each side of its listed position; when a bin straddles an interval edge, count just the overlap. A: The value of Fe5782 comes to 0.8 angstrom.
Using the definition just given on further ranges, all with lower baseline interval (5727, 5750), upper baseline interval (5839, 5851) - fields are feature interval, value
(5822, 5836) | -0.9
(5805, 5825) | -0.7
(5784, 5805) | -0.3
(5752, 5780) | 0.3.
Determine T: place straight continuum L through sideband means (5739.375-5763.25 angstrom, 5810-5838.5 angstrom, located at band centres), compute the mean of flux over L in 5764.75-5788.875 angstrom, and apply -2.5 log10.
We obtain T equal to 0.02 mag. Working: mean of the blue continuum 4.62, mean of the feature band 4.56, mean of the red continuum 4.69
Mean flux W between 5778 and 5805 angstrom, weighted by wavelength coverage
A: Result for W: 4.56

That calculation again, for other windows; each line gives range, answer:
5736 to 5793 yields 4.58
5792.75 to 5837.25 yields 4.65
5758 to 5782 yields 4.56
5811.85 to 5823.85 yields 4.62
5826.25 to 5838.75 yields 4.77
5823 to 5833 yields 4.64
